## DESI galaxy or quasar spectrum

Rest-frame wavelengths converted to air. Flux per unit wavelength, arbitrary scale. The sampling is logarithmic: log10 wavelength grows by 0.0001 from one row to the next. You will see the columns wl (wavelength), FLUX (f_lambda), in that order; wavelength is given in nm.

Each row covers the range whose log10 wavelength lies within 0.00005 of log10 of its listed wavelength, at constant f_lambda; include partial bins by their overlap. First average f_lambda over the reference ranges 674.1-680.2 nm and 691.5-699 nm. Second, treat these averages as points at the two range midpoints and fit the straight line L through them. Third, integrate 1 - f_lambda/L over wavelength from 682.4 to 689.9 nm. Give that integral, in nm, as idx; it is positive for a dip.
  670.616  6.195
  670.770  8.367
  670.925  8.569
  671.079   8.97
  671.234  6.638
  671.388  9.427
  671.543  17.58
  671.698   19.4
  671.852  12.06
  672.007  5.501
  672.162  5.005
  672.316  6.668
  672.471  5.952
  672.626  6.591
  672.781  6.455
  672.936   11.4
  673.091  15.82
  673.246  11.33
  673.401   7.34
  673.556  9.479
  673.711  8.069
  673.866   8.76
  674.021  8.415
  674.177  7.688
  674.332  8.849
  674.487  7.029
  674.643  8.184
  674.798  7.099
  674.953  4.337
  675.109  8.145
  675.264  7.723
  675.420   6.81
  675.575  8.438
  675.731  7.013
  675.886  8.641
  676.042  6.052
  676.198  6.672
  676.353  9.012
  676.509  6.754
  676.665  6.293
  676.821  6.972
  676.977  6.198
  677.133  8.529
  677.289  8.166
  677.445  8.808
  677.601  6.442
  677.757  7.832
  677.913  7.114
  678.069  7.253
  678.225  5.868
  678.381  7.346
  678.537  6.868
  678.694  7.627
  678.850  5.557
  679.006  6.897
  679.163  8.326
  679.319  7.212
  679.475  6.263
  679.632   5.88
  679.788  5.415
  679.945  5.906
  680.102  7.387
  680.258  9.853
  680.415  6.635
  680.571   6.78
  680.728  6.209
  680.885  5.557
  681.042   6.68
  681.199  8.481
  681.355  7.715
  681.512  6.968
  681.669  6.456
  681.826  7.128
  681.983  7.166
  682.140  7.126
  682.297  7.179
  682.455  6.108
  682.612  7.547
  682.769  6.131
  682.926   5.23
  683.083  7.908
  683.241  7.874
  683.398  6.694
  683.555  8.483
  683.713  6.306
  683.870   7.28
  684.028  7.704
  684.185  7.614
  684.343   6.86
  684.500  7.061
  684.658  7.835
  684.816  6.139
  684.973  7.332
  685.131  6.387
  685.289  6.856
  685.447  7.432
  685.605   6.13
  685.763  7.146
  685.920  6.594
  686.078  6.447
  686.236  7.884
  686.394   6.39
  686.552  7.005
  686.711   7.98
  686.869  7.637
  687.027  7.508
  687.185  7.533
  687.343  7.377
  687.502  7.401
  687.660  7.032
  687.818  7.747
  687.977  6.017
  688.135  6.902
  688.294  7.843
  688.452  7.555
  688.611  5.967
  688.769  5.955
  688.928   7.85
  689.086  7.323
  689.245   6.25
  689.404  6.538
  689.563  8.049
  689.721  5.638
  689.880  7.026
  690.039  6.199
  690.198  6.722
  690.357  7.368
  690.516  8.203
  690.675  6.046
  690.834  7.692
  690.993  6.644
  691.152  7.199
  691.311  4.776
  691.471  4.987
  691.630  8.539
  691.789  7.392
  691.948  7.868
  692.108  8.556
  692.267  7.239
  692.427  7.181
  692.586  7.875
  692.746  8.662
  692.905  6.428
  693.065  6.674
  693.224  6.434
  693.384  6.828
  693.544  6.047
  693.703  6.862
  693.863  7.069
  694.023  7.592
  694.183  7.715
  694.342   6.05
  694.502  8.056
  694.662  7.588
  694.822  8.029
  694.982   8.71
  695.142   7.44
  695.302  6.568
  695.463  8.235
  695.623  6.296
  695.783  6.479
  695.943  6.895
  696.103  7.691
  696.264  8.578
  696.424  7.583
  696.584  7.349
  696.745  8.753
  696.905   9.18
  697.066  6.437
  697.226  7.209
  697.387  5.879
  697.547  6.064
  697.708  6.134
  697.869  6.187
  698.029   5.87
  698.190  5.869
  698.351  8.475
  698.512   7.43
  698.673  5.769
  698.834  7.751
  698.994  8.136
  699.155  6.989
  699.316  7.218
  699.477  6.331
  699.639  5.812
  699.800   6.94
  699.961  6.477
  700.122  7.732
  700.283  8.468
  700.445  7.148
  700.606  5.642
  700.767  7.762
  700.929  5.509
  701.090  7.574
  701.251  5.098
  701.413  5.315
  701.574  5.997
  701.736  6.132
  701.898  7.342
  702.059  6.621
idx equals 0.17 nm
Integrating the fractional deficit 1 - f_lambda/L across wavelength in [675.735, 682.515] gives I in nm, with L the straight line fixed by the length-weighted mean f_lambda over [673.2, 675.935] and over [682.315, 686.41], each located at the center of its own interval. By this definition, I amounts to 0.39 nm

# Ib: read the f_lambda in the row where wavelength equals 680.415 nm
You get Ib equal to 6.635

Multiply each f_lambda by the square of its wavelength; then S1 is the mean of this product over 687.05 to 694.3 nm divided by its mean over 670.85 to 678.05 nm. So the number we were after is 0.9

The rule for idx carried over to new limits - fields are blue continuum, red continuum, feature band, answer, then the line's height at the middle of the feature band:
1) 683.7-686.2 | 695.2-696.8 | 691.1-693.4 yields 0.049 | 7.27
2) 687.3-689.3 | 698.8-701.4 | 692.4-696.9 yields -0.291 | 6.93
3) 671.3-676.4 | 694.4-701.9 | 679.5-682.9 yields 0.558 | 8.18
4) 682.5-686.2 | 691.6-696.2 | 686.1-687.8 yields -0.063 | 7.09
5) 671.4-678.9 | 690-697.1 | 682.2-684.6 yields 0.214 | 7.76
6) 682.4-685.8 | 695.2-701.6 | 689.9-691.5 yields 0.074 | 6.97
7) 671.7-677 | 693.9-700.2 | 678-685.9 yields 0.800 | 7.74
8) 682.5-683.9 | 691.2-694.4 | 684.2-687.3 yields -0.020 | 7.03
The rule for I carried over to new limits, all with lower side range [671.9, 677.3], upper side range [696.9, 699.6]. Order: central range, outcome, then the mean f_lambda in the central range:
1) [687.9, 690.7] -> 0.11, 6.88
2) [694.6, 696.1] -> -0.10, 7.37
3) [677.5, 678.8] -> 0.10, 7.04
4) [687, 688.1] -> 0.01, 7.21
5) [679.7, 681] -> 0.14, 6.71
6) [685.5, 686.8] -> 0.06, 6.96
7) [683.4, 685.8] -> 0.09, 7.09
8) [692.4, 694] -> 0.00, 7.02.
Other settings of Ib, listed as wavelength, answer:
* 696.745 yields 8.753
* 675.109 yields 8.145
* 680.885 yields 5.557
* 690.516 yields 8.203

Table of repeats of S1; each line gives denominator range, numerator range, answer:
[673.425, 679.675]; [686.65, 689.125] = 1.01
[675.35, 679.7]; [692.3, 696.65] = 1.07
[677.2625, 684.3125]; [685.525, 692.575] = 1.03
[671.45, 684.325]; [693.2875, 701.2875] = 0.98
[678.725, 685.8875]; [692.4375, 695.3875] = 1.08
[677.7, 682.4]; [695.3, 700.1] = 1.07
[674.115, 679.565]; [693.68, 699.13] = 1.06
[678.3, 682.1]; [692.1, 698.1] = 1.09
